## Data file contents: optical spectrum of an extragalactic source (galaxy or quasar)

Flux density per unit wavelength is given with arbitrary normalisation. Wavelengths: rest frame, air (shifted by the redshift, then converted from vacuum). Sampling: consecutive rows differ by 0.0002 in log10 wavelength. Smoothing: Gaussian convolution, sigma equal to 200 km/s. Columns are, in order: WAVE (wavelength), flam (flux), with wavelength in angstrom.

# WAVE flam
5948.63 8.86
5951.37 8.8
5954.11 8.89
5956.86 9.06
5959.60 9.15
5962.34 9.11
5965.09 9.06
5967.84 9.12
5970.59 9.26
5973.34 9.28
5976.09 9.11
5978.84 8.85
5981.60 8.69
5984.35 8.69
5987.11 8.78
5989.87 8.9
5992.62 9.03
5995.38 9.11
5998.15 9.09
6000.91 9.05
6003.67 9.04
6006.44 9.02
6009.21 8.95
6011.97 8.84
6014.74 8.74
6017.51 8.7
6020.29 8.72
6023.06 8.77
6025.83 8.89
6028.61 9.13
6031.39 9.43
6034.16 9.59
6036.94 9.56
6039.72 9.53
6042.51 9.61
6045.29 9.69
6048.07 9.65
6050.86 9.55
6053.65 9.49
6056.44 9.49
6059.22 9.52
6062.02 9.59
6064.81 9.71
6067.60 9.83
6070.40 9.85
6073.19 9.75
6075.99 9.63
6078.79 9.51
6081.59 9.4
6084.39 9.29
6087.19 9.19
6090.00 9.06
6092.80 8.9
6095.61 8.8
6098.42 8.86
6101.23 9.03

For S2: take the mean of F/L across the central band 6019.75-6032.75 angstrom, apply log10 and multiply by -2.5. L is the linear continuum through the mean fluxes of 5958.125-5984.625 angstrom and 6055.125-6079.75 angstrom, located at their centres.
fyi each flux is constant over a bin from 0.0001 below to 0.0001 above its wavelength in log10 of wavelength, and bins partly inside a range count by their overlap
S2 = 0.05 mag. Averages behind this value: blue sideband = 9.05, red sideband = 9.66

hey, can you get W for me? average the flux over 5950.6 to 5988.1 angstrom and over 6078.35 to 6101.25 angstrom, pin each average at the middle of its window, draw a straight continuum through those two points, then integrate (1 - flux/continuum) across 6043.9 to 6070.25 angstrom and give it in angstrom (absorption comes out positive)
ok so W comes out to -1.6 angstrom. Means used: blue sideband 8.99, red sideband 9.1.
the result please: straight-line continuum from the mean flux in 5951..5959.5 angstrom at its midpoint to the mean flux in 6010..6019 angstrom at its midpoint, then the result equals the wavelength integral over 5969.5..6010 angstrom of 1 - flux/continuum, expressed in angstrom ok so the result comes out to -0.63 angstrom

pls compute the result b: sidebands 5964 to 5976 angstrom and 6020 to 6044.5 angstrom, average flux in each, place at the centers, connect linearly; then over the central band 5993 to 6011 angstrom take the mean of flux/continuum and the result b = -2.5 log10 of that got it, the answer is 0.02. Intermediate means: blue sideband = 9.17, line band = 9.04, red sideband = 9.28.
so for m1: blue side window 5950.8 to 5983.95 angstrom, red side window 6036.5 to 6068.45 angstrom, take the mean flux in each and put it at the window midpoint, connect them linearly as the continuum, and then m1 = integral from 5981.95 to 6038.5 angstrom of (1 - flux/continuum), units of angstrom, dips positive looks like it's 1.93 angstrom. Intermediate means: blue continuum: 9.03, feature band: 9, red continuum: 9.6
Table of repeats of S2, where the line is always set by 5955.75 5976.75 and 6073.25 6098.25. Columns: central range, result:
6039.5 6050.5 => -0.05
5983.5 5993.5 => 0.04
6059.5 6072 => -0.06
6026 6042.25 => -0.03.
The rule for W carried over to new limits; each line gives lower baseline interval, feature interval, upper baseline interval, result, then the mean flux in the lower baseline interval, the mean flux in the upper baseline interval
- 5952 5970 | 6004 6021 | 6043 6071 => 0.9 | 9.06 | 9.63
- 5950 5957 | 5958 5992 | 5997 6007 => -0.2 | 8.88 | 9.05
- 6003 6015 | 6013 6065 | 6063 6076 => 0.1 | 8.93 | 9.77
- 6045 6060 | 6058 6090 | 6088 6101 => -1.1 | 9.56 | 8.92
